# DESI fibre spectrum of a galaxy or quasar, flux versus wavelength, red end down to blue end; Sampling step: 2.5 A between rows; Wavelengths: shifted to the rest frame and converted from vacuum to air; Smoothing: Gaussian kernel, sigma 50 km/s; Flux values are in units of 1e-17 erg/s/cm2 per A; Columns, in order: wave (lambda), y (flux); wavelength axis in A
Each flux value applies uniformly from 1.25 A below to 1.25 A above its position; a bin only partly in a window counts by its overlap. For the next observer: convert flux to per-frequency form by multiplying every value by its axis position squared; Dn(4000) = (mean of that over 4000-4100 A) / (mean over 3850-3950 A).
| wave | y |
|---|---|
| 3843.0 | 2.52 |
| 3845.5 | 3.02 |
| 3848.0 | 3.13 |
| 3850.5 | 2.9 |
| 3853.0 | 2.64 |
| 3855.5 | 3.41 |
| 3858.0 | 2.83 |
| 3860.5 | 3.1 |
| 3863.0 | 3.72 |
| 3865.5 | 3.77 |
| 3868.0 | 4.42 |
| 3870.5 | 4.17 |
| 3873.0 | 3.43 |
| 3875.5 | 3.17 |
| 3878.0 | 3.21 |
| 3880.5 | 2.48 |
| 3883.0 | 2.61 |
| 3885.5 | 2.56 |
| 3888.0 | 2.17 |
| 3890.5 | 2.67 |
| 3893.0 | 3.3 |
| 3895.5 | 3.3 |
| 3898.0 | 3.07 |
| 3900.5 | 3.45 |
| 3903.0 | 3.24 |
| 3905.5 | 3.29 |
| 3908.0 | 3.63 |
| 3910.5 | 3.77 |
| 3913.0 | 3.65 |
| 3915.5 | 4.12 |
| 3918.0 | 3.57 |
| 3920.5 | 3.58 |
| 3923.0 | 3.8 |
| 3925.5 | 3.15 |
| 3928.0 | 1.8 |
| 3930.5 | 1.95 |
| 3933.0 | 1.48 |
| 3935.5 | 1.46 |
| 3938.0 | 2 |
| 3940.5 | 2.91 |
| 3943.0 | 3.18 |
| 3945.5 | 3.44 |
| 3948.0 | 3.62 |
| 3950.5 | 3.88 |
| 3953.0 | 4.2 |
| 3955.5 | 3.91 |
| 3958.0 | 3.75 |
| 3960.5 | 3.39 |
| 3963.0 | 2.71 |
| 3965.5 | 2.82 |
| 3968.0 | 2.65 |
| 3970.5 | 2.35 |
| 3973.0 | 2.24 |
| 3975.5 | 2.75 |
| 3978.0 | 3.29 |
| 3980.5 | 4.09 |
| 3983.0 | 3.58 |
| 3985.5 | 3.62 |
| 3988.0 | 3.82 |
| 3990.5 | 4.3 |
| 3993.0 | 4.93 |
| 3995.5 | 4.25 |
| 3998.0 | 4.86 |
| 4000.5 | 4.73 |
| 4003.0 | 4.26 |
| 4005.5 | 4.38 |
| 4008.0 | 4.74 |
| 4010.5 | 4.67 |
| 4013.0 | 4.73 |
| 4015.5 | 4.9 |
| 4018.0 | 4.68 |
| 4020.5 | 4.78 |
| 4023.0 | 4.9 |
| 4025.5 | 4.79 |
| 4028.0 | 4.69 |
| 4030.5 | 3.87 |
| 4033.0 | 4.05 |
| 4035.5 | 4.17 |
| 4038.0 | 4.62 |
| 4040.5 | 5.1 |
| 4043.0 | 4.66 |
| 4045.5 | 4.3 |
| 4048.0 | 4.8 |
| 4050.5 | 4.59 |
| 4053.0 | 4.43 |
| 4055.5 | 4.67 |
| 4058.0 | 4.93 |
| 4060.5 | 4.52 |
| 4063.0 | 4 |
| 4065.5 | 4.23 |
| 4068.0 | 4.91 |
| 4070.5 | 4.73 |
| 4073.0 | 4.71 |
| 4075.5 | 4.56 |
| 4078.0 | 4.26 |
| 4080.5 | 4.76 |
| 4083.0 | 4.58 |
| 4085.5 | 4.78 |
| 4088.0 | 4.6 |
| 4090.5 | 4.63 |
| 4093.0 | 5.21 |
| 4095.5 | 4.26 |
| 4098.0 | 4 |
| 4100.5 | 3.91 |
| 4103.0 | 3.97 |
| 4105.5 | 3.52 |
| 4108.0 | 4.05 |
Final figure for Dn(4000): 1.59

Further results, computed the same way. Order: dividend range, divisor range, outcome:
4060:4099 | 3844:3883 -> 1.55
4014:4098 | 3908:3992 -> 1.52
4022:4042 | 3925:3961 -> 1.61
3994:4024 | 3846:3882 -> 1.52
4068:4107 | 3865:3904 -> 1.55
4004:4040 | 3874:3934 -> 1.59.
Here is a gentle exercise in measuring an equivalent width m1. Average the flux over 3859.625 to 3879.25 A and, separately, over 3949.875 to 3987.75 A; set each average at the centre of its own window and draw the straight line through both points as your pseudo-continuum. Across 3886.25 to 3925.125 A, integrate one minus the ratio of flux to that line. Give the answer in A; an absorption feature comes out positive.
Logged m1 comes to 1.60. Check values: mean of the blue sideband 3.63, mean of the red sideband 3.29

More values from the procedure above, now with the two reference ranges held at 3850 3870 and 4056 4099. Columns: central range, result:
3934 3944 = 3.87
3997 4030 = -3.54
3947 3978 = 5.92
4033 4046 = -0.50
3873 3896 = 4.44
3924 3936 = 5.51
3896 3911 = 1.02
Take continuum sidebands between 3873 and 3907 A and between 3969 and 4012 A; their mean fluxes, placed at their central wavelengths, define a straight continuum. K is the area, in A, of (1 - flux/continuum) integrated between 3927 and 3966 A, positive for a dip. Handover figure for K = 6.9 A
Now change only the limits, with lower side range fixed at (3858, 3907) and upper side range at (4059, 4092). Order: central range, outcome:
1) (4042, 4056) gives -0.6 A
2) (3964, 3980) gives 4.5 A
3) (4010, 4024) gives -2.1 A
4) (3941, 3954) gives 0.2 A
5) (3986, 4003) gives -1.8 A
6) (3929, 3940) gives 5.4 A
